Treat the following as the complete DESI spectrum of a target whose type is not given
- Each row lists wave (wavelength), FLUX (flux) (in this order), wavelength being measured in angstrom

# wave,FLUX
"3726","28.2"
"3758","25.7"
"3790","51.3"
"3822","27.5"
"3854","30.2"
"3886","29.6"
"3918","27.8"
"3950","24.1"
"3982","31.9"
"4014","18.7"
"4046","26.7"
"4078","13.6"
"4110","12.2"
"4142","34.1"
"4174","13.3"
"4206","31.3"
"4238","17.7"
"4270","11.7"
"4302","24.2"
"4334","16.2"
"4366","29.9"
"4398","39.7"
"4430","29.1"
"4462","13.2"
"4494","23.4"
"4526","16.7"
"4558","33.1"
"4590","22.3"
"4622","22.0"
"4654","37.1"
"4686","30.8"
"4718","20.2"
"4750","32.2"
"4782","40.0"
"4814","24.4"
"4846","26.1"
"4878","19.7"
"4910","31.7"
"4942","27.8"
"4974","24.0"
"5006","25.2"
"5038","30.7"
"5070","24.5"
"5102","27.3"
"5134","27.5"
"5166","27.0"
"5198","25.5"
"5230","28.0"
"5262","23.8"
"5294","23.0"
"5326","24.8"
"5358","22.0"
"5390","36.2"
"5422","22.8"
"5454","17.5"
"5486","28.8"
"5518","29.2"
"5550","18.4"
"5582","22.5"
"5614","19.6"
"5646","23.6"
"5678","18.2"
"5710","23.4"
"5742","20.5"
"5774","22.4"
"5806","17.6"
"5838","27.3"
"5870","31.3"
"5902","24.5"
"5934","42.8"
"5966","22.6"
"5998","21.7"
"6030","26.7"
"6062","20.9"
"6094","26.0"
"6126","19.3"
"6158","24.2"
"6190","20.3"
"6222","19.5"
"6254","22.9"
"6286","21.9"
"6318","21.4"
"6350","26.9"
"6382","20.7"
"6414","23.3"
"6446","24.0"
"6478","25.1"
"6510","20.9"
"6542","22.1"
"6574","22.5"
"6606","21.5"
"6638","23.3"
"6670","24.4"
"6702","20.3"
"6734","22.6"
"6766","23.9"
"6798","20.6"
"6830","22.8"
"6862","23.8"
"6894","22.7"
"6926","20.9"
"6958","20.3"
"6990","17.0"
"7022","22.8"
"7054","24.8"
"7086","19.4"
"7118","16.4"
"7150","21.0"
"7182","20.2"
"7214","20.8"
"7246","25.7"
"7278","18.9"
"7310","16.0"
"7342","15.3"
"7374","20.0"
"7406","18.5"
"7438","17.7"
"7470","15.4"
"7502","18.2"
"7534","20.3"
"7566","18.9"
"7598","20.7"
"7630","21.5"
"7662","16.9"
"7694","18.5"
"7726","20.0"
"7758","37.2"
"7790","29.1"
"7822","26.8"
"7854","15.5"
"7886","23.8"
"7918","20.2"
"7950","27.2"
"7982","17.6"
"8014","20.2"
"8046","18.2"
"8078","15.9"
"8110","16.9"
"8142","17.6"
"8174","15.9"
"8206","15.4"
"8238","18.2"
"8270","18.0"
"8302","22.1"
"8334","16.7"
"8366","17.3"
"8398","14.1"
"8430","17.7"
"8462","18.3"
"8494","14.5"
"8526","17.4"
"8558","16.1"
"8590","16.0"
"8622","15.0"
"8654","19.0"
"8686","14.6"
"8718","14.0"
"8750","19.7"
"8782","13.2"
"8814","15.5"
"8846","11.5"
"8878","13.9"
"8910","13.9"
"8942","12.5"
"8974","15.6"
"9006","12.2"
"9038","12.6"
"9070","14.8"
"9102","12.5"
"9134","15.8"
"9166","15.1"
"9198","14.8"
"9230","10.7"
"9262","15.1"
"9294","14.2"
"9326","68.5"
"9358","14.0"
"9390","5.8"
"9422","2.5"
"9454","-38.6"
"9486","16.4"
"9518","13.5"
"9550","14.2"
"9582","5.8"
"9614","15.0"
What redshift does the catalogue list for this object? 0.184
